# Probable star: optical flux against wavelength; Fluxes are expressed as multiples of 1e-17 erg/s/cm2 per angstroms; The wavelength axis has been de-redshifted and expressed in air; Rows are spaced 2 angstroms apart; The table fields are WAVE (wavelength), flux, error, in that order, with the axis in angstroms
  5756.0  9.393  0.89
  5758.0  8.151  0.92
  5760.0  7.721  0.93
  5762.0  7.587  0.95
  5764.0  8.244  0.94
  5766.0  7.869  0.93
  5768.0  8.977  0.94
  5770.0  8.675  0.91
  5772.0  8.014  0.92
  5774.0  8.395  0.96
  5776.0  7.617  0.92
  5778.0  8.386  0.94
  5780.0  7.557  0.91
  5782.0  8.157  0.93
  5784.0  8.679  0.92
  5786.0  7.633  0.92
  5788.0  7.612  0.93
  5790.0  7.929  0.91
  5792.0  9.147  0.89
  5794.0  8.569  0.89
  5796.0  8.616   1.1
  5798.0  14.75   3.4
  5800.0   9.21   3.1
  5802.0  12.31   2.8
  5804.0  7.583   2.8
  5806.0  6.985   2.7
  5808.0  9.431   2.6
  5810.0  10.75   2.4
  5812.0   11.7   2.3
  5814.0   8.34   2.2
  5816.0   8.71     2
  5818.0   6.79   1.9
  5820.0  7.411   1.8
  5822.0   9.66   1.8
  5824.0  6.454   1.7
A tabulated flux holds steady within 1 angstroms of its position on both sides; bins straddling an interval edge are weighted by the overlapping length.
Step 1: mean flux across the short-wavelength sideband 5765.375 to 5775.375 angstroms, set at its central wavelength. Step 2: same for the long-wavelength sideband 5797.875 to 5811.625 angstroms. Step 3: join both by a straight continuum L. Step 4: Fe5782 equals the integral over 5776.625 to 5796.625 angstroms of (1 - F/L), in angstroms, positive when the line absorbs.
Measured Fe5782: 2.0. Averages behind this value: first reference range 8.38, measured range 8.21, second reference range 9.92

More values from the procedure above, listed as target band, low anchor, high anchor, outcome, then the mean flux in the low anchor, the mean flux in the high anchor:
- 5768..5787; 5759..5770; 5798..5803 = 2.4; 8.13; 11.6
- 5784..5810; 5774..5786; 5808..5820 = -1.8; 8.07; 9.12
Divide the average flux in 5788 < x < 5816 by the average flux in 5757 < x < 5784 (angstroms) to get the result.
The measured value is 1.17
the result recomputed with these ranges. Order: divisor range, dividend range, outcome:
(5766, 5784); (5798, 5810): 1.18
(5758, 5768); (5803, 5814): 1.15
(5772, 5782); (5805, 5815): 1.18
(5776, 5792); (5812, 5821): 1.03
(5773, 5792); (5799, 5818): 1.16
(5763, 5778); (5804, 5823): 1.06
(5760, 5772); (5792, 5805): 1.23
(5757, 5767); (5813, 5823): 1.03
